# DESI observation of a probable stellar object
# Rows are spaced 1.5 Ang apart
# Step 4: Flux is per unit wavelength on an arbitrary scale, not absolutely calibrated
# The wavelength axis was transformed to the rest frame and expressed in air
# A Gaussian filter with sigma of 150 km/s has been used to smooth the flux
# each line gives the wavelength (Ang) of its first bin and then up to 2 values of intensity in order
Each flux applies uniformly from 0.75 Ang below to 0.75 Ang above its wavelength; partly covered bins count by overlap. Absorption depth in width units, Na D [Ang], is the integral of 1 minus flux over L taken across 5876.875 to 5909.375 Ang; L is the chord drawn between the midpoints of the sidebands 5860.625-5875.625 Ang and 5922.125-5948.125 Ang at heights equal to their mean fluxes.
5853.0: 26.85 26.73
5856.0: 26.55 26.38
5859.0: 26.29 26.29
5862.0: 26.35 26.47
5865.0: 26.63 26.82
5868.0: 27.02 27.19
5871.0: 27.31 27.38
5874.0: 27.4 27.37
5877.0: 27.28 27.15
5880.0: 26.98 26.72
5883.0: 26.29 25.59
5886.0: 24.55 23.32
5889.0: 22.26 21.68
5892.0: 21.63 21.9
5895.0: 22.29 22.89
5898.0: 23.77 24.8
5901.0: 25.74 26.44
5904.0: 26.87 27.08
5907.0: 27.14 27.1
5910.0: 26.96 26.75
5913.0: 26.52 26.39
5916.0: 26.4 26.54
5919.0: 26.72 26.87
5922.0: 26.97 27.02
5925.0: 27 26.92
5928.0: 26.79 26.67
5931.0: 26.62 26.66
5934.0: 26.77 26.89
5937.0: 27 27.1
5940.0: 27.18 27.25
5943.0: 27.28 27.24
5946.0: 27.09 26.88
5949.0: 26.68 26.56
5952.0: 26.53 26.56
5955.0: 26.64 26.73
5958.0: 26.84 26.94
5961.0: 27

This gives 2.4 Ang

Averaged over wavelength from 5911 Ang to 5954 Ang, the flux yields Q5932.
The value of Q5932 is 26.8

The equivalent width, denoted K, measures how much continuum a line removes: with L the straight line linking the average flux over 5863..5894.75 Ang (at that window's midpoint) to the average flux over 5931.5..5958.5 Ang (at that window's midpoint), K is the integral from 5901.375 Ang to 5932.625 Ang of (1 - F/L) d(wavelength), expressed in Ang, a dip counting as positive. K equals -0.5 Ang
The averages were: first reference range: 25.6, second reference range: 26.9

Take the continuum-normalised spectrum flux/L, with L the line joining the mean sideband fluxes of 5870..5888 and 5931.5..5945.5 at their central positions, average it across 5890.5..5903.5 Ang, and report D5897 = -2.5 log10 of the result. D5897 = 0.131 mag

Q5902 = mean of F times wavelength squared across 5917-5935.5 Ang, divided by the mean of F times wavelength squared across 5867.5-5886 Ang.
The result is 1.01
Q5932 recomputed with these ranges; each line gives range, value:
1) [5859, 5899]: 25.4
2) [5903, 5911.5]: 27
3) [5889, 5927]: 25.5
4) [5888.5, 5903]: 23.3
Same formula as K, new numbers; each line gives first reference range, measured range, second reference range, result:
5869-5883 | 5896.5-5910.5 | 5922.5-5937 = 0.5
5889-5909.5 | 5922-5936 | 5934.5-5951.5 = -0.3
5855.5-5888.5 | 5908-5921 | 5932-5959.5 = 0.0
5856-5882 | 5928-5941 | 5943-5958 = 0.0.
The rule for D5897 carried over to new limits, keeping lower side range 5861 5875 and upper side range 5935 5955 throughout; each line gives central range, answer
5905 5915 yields 0.00 mag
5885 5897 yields 0.19 mag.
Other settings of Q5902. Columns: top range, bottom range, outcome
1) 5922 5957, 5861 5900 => 1.08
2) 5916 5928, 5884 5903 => 1.15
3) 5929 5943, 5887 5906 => 1.14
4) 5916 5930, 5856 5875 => 1.02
